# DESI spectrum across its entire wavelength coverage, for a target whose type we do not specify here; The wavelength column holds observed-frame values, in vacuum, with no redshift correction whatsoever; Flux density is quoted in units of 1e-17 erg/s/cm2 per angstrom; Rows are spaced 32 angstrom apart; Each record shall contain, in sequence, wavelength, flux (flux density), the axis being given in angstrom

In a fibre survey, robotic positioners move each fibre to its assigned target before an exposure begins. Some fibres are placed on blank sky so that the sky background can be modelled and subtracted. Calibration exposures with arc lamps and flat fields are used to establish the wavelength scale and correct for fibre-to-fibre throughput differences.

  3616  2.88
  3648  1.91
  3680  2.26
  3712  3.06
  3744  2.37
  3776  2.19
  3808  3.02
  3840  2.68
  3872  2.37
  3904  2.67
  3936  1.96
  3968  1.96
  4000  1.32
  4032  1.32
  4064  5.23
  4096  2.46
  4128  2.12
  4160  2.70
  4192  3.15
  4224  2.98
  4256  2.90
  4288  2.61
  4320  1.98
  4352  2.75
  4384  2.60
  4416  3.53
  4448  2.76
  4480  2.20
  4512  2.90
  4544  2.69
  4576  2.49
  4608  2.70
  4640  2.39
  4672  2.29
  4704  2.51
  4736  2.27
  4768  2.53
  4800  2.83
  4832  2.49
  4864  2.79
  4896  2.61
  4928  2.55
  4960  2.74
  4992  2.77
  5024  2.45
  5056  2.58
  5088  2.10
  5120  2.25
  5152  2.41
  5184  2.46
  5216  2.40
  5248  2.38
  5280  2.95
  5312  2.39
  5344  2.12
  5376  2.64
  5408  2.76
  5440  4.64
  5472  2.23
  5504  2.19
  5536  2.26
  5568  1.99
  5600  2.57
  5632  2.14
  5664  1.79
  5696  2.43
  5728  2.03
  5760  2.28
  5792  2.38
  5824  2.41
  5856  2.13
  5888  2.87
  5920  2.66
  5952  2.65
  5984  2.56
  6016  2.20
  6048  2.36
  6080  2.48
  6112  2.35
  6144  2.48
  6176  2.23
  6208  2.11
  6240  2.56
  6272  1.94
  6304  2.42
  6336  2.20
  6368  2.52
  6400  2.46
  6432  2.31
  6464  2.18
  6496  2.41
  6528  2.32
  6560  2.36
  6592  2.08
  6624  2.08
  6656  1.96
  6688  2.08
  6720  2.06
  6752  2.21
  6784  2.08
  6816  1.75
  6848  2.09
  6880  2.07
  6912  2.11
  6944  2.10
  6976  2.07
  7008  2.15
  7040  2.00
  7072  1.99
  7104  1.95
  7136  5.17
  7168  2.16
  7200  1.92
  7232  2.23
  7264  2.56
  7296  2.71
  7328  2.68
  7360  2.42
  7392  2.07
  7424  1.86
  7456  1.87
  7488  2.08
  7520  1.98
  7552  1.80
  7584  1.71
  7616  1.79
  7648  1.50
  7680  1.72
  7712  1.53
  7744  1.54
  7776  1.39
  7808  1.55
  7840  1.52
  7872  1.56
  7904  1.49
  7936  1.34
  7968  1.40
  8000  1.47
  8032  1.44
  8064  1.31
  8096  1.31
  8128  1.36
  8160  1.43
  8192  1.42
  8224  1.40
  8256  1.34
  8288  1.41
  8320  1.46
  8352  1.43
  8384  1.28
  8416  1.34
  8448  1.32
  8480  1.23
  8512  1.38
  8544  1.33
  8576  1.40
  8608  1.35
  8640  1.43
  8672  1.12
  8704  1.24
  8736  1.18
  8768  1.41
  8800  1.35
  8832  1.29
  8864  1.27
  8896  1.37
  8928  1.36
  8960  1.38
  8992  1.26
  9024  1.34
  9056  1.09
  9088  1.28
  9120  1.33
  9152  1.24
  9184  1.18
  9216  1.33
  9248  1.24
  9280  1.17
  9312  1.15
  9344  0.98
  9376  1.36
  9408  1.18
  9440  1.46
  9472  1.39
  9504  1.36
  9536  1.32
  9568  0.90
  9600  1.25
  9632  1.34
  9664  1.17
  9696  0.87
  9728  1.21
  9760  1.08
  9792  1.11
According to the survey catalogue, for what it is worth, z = 0.09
